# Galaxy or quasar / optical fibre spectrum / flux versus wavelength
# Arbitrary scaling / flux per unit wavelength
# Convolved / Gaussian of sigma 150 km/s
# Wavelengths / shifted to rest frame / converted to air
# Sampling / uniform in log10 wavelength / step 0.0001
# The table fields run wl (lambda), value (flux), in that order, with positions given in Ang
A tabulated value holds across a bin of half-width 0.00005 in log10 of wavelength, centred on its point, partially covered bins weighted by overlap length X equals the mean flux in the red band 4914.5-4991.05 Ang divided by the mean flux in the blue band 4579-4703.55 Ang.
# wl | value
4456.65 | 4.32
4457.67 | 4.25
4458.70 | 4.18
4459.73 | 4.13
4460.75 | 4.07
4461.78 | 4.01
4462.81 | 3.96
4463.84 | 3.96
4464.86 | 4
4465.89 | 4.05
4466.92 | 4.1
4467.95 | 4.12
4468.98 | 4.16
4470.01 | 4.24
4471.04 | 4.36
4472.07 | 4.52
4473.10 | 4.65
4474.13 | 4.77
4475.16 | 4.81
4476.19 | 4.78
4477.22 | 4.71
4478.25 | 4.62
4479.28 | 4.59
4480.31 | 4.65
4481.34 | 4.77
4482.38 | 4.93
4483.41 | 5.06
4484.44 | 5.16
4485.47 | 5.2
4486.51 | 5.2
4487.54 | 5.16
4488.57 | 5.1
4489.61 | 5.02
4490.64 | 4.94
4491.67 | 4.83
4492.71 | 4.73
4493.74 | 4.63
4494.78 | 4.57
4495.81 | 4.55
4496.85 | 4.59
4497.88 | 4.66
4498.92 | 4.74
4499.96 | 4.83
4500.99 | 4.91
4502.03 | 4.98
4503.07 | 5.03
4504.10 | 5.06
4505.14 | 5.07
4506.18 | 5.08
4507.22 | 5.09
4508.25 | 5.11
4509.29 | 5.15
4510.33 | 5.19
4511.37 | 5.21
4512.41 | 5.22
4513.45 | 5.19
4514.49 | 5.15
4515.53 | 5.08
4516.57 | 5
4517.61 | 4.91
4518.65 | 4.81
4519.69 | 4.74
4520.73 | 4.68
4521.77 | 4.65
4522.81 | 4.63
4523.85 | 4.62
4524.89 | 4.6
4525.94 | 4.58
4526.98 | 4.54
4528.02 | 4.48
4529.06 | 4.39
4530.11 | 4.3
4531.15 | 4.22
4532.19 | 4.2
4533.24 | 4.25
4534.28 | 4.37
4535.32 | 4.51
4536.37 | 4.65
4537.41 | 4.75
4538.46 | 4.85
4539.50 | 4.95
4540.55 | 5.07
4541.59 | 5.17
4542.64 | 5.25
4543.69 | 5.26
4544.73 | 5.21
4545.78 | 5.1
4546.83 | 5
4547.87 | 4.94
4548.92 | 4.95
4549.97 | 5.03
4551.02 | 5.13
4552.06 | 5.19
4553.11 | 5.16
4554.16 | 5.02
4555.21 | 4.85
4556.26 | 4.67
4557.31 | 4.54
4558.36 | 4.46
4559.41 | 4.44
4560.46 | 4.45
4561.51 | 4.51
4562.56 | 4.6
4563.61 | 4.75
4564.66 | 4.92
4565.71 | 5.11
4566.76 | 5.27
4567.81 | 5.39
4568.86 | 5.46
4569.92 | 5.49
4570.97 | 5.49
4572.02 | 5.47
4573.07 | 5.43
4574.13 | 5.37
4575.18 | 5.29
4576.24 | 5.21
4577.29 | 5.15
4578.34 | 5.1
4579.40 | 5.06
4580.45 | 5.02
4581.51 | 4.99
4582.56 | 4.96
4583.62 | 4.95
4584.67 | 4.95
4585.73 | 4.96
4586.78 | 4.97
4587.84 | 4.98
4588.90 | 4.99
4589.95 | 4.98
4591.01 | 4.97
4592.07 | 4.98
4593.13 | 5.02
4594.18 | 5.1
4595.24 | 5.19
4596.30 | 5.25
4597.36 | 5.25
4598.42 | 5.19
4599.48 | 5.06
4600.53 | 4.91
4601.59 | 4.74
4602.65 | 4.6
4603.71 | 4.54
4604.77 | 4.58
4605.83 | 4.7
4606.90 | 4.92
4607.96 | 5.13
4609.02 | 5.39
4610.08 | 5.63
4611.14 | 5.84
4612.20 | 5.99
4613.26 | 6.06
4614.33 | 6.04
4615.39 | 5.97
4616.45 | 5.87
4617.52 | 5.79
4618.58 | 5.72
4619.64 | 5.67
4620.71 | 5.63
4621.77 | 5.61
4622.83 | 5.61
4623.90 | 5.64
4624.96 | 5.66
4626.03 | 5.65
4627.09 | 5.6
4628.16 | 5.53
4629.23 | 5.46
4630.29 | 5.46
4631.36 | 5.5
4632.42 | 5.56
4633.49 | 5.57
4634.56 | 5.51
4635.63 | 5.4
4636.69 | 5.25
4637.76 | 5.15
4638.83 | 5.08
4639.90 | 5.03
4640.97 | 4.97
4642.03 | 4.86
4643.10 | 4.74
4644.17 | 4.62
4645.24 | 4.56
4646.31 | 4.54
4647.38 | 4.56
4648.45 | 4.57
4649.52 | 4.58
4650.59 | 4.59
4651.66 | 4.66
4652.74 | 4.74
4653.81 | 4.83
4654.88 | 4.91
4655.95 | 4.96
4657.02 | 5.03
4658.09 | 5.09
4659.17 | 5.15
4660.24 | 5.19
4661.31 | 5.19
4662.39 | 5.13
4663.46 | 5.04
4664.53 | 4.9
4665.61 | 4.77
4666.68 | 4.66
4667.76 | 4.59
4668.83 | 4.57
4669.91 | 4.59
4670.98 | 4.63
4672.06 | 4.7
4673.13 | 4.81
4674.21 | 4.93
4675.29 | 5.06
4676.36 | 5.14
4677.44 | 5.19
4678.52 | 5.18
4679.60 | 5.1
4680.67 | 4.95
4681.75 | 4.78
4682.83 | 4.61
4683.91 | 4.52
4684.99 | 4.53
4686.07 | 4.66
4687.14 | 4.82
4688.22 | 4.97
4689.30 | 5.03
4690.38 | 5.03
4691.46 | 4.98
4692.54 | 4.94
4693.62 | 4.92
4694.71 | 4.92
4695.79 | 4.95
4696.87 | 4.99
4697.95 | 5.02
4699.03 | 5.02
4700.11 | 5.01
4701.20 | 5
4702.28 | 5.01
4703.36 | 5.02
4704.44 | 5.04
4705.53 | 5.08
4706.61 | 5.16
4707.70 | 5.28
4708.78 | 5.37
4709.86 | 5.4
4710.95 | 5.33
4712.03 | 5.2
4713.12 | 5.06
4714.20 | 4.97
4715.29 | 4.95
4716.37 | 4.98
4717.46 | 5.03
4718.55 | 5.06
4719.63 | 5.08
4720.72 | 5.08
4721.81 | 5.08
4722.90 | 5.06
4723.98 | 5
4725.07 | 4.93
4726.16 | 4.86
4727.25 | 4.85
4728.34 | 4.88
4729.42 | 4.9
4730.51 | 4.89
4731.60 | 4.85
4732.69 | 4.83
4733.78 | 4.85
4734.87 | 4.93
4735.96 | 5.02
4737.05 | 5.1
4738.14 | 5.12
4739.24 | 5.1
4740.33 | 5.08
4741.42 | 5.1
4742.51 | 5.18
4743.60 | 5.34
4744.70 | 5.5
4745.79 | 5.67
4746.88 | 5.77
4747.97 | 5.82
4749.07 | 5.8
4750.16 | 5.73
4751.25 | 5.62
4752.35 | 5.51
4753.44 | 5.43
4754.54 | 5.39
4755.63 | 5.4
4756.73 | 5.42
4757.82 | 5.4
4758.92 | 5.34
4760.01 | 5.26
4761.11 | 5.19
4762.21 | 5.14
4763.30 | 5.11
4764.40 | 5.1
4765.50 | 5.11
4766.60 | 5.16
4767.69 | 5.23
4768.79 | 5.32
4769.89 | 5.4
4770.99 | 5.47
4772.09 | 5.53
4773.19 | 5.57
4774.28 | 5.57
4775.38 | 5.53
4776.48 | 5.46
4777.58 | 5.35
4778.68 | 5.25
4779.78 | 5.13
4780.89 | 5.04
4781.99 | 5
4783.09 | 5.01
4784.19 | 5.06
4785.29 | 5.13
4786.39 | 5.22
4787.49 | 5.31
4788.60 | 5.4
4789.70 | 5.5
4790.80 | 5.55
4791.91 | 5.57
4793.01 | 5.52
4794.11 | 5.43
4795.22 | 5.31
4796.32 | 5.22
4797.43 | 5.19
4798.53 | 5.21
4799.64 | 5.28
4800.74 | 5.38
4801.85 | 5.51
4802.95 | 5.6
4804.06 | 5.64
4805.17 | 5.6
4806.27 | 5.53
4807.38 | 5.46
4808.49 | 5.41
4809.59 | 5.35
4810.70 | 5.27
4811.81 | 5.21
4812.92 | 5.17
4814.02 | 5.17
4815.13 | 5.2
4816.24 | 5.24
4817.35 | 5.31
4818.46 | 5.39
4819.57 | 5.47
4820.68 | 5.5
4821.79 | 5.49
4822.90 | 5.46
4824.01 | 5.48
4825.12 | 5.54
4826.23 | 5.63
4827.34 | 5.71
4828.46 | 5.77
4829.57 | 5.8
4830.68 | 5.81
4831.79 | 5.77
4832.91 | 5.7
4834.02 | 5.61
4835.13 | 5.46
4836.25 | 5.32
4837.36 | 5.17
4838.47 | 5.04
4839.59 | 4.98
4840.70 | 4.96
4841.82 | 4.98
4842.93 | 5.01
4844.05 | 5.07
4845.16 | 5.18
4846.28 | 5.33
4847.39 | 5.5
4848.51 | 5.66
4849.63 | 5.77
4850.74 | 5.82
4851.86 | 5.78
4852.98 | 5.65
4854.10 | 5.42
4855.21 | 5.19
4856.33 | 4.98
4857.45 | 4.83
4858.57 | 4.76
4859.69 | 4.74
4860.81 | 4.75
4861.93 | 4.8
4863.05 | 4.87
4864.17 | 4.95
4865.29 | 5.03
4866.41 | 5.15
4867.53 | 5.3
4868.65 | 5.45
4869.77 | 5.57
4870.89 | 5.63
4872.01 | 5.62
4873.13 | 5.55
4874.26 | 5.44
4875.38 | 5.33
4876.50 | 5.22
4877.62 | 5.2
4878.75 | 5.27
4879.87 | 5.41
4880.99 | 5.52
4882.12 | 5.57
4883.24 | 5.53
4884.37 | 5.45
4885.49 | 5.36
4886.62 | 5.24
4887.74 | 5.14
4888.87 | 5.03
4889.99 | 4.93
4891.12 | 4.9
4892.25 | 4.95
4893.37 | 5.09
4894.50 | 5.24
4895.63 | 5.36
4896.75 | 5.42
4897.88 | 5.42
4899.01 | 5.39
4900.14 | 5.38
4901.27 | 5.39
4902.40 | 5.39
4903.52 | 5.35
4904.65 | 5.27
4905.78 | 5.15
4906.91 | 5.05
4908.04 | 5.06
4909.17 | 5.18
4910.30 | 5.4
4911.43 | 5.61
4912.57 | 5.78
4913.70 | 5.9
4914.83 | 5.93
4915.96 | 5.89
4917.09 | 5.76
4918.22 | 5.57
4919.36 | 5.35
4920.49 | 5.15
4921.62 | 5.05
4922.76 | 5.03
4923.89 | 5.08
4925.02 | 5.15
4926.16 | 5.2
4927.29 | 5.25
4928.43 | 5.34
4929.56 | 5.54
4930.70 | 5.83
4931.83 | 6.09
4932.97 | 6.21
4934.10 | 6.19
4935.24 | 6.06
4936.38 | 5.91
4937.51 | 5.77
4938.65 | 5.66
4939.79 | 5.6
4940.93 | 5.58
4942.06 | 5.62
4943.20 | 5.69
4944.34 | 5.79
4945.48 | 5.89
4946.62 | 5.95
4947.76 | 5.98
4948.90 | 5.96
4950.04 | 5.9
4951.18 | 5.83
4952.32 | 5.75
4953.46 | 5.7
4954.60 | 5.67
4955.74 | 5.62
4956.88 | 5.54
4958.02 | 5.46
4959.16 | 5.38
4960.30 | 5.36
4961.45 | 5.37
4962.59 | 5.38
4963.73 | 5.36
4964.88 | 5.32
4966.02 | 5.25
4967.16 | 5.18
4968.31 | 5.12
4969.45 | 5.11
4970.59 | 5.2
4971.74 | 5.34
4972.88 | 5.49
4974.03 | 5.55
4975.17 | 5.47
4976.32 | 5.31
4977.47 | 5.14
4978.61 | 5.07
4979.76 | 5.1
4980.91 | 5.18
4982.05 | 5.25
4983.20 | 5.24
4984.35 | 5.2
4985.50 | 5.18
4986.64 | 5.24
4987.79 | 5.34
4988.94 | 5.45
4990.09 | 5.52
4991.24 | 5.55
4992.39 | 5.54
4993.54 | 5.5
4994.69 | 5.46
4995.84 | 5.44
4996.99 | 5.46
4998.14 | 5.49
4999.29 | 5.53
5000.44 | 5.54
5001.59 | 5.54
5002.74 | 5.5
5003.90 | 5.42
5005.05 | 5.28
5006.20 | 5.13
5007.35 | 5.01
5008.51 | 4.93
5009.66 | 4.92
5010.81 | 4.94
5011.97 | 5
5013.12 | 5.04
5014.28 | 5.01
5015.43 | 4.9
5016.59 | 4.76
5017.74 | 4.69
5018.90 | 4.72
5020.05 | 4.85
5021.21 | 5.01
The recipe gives 1.1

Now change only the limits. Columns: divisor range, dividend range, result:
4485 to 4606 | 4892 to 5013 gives 1.11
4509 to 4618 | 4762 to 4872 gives 1.07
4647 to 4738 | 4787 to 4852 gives 1.10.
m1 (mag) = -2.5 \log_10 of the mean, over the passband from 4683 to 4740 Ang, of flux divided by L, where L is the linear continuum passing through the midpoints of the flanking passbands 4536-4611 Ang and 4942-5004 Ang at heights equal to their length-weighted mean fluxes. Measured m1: 0.04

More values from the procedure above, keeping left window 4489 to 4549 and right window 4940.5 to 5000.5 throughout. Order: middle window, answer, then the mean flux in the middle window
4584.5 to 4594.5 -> -0.013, 4.99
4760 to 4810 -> -0.027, 5.33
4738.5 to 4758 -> -0.062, 5.46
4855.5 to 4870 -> 0.065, 5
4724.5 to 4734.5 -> 0.055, 4.87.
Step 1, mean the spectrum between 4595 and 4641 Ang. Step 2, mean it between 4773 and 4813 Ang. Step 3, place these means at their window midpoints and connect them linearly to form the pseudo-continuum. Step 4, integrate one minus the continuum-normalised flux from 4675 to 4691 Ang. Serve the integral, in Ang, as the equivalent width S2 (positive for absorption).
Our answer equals 1.41 Ang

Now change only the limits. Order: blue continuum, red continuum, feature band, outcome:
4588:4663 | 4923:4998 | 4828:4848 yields 0.1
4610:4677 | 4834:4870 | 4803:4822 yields -0.7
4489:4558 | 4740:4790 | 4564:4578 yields -1.0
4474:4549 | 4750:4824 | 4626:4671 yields 0.9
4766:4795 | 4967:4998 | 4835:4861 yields 0.5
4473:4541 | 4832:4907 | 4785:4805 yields -0.8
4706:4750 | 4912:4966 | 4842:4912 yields 2.7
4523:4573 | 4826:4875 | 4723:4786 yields -0.8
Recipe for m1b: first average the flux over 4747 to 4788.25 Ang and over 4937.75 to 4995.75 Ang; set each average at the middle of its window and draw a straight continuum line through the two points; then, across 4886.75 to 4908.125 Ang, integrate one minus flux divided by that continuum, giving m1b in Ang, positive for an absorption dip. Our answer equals 0.8 Ang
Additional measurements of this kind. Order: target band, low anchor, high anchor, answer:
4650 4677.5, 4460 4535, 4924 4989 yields 0.6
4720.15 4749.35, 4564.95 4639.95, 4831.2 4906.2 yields 0.9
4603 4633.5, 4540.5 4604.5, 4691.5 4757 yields -2.8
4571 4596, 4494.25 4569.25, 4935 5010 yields -0.9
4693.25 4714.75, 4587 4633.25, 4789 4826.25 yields 1.1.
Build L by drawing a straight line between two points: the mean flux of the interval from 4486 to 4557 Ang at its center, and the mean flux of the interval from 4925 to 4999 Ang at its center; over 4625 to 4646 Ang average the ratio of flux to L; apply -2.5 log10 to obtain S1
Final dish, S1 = -0.04 mag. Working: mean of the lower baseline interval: 4.86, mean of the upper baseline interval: 5.51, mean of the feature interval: 5.24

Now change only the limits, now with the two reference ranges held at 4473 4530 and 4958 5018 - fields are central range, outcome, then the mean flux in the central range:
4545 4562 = 0.01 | 4.84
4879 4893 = -0.01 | 5.25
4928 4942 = -0.12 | 5.82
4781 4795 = -0.04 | 5.3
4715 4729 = 0.01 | 4.99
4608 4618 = -0.17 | 5.81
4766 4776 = -0.07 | 5.42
